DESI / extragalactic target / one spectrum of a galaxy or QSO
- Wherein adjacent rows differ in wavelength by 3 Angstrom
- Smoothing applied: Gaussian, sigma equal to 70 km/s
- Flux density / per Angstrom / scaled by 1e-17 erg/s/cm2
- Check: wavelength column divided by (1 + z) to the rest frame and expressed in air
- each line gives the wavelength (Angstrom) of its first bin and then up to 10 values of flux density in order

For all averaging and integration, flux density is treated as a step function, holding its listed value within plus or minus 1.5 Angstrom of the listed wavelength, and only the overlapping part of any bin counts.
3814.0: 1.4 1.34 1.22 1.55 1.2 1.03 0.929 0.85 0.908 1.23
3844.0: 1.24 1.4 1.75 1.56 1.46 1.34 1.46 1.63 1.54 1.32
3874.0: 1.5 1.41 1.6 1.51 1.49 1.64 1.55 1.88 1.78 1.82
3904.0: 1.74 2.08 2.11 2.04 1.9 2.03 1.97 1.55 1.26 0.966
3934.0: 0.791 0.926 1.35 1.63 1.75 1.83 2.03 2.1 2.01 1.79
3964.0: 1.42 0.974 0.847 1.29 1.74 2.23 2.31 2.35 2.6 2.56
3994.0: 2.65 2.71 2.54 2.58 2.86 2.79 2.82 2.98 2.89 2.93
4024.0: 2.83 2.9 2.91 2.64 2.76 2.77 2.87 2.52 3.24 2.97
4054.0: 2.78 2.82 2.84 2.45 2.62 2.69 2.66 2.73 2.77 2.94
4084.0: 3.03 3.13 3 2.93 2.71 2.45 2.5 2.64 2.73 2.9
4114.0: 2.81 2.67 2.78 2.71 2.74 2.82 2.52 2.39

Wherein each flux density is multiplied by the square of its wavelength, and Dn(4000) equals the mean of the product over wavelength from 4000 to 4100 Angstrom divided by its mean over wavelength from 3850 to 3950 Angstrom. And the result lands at 1.91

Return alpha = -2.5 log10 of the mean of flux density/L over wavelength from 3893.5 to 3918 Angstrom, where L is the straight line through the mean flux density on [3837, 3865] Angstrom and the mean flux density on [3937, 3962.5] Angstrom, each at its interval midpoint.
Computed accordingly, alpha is -0.20 mag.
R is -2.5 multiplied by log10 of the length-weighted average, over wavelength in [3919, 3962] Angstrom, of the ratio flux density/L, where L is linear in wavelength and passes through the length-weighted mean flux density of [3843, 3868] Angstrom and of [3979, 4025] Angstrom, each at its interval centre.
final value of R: 0.35 mag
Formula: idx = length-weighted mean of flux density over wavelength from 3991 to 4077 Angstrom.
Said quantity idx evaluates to 2.77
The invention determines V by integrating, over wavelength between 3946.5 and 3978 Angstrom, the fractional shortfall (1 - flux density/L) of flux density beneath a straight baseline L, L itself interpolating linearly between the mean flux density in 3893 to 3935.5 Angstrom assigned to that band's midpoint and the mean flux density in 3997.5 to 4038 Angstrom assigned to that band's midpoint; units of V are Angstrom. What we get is 8.28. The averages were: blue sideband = 1.71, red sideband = 2.8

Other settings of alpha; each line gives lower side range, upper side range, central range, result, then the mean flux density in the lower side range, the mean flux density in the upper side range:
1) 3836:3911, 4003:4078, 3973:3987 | 0.132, 1.55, 2.8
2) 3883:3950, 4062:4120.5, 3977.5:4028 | -0.216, 1.64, 2.76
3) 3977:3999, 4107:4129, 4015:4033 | -0.130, 2.47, 2.77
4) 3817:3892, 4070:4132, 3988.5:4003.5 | -0.197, 1.37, 2.78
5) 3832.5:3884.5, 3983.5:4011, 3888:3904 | -0.009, 1.39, 2.63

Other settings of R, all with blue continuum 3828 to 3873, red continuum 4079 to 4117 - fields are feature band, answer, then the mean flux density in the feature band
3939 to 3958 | 0.06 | 1.81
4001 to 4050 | -0.19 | 2.83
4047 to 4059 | -0.16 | 2.94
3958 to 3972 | 0.43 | 1.34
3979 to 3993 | -0.14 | 2.44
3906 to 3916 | -0.22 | 2.05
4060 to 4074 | -0.01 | 2.63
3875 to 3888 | 0.00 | 1.51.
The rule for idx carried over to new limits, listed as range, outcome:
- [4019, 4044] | 2.82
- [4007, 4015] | 2.84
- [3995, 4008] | 2.68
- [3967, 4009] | 2.22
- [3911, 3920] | 1.99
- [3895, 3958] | 1.7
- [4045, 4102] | 2.8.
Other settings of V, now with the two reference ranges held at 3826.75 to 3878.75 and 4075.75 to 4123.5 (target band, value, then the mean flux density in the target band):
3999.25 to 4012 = -2.7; 2.72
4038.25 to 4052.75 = -2.4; 2.88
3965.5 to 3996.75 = 1.8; 1.99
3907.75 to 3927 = -2.4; 1.92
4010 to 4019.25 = -2.4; 2.89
